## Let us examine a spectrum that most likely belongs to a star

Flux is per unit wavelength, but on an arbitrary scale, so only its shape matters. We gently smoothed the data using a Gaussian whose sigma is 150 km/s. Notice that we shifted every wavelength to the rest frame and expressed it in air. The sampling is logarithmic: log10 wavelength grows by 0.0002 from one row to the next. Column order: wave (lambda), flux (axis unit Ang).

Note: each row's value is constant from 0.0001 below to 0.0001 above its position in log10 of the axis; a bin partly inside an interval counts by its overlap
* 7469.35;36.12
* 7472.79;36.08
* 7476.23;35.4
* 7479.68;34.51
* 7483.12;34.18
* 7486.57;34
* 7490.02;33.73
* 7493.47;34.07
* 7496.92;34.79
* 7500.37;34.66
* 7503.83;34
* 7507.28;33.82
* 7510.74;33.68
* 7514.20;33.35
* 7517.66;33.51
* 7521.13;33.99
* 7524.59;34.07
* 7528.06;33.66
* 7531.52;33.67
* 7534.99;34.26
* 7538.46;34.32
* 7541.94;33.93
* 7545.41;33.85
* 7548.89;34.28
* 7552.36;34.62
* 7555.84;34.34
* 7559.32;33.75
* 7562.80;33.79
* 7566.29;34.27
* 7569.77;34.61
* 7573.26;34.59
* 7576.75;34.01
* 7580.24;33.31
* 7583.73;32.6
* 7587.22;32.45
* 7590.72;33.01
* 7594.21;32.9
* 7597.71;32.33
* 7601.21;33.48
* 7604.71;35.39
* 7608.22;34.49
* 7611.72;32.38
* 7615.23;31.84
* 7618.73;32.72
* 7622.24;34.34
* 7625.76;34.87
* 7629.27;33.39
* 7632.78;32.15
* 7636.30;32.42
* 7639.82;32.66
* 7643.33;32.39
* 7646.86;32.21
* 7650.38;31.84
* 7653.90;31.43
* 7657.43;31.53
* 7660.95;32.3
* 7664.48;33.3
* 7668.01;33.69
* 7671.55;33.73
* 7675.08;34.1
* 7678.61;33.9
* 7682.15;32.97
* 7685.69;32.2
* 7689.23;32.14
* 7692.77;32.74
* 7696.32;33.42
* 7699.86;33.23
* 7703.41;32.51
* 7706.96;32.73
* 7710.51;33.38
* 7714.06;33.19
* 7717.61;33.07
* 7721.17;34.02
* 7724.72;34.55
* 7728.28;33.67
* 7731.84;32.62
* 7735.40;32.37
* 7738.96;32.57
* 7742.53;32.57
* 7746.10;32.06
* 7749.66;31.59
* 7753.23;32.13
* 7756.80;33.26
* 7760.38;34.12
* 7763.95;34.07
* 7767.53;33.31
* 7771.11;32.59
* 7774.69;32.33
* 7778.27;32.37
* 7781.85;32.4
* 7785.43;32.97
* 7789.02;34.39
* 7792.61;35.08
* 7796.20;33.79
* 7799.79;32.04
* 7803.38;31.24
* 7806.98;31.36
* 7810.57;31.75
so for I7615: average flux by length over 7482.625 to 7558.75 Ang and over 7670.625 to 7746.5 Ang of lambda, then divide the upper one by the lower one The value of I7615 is 0.97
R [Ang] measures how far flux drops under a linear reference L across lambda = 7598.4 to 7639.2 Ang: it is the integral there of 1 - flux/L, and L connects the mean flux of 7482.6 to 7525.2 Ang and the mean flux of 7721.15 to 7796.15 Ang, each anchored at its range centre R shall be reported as 0.3 Ang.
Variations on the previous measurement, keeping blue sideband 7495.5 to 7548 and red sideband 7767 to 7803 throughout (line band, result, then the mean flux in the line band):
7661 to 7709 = 0.4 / 33.1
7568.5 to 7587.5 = 0.1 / 33.7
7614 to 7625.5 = 0.1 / 33.3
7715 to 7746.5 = 0.1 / 33.1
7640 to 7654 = 0.6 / 32.1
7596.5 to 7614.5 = 0.1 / 33.5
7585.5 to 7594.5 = 0.3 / 32.8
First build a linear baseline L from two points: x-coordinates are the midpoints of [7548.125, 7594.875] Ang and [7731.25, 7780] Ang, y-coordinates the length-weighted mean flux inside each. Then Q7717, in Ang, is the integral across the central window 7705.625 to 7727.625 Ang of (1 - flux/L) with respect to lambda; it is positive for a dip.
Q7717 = -0.4 Ang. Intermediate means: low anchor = 33.8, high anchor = 32.7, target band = 33.5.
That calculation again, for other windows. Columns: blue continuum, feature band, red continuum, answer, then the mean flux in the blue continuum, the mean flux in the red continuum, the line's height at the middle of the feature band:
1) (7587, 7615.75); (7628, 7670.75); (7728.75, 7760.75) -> 0.7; 33.2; 32.6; 33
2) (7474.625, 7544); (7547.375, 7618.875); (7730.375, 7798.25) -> 0.3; 34.1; 33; 33.8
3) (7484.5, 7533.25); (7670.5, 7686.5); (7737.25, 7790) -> -0.1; 33.9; 32.8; 33.2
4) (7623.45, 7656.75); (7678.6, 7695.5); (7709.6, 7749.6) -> 0.1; 32.6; 33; 32.8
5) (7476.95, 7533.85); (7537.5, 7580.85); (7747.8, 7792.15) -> -0.4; 34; 33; 33.8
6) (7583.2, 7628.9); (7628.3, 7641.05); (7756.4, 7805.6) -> 0.3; 33.3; 33.1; 33.3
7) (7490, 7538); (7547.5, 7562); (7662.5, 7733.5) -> -0.2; 34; 33.3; 33.8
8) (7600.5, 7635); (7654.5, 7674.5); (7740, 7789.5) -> 0.2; 33.5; 32.8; 33.3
